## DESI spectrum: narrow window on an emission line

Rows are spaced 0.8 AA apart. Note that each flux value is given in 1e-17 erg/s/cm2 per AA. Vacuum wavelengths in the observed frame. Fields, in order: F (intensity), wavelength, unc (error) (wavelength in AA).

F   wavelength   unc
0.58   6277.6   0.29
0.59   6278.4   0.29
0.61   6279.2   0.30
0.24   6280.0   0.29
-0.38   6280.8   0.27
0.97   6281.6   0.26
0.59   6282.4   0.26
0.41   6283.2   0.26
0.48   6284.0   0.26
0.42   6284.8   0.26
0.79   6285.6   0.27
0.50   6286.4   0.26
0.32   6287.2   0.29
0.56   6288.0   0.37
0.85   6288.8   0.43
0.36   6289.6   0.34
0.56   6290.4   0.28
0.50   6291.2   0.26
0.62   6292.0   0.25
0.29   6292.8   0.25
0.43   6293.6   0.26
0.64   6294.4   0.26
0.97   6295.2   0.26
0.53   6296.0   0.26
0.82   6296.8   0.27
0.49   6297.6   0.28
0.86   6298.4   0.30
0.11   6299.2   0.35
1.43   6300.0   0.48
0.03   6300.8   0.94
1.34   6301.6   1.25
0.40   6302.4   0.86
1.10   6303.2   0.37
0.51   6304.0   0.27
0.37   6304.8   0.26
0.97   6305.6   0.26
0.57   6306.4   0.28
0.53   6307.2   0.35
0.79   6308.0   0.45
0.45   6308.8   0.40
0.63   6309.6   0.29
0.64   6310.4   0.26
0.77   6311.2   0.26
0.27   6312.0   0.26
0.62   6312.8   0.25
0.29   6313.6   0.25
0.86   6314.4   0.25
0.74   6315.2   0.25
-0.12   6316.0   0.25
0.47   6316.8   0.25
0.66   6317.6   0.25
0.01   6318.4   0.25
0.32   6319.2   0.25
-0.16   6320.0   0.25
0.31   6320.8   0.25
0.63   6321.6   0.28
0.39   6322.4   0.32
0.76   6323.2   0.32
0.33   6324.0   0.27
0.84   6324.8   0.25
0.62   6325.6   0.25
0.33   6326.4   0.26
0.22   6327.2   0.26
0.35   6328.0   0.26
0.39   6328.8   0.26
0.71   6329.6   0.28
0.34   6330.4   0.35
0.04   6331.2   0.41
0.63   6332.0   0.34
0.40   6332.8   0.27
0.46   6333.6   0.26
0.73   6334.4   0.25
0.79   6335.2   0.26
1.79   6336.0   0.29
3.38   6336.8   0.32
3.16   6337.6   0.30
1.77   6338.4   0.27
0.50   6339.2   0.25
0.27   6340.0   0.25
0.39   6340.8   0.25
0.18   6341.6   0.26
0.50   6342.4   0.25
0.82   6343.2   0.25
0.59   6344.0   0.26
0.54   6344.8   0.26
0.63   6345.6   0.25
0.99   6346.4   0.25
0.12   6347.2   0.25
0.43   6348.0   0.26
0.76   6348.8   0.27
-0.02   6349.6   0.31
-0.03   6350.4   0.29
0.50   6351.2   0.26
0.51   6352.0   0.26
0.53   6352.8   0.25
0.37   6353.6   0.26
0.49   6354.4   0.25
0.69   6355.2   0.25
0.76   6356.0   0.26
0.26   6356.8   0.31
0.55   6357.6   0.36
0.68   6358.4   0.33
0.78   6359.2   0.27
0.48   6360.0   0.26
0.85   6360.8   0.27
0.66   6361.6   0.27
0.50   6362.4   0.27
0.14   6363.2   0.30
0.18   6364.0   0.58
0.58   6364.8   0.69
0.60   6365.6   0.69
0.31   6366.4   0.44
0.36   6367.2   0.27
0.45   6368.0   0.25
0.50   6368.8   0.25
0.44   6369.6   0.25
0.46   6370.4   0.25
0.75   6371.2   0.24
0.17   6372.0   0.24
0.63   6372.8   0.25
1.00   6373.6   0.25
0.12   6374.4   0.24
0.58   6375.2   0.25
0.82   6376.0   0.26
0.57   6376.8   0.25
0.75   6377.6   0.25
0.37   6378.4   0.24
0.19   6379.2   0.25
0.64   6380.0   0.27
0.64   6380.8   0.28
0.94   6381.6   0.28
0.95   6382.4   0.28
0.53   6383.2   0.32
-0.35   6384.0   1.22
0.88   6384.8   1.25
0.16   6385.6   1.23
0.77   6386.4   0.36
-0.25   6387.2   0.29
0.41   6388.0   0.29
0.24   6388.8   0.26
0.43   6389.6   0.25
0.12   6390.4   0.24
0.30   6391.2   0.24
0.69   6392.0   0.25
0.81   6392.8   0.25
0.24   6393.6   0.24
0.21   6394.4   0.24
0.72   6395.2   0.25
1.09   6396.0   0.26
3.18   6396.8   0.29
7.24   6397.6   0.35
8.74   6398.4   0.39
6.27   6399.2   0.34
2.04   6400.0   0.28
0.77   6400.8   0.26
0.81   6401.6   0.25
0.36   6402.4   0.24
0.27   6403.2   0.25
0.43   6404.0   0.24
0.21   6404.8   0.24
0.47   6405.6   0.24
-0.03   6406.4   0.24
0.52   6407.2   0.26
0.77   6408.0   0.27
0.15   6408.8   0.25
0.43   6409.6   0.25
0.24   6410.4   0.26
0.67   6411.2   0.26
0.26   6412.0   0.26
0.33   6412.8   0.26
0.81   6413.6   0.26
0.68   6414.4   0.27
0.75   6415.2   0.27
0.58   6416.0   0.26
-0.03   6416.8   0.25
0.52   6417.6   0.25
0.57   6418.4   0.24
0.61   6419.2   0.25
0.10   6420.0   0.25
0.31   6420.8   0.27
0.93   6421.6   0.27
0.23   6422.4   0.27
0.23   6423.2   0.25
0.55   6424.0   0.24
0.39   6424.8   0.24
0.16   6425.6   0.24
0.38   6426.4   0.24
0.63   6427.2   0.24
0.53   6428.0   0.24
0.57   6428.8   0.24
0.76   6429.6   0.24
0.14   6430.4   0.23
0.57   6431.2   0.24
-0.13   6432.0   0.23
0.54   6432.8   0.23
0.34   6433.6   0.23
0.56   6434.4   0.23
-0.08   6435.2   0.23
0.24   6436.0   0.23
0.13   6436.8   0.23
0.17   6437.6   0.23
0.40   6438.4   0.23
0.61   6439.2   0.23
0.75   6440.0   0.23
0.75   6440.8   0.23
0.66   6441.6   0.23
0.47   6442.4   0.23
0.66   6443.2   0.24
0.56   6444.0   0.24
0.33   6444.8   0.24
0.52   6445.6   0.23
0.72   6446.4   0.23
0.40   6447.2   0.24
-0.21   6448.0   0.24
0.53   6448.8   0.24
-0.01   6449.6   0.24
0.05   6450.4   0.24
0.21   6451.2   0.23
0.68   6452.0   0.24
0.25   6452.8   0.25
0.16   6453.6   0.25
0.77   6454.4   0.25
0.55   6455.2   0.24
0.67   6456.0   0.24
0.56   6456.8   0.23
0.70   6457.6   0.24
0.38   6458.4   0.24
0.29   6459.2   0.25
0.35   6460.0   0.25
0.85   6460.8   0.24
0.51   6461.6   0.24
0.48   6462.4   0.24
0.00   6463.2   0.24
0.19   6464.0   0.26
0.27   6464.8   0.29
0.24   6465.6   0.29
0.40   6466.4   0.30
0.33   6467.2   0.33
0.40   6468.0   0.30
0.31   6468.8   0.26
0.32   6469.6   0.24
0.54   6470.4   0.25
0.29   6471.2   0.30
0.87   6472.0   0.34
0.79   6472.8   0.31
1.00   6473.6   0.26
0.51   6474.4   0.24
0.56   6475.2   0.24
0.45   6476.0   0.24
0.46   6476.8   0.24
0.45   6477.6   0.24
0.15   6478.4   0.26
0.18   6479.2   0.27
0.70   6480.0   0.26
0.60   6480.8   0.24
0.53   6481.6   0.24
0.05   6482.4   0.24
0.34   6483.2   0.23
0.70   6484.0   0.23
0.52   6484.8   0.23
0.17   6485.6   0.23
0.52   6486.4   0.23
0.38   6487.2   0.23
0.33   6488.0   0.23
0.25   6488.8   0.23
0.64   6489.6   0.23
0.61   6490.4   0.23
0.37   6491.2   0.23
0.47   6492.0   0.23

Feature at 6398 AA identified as [O III] 5007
